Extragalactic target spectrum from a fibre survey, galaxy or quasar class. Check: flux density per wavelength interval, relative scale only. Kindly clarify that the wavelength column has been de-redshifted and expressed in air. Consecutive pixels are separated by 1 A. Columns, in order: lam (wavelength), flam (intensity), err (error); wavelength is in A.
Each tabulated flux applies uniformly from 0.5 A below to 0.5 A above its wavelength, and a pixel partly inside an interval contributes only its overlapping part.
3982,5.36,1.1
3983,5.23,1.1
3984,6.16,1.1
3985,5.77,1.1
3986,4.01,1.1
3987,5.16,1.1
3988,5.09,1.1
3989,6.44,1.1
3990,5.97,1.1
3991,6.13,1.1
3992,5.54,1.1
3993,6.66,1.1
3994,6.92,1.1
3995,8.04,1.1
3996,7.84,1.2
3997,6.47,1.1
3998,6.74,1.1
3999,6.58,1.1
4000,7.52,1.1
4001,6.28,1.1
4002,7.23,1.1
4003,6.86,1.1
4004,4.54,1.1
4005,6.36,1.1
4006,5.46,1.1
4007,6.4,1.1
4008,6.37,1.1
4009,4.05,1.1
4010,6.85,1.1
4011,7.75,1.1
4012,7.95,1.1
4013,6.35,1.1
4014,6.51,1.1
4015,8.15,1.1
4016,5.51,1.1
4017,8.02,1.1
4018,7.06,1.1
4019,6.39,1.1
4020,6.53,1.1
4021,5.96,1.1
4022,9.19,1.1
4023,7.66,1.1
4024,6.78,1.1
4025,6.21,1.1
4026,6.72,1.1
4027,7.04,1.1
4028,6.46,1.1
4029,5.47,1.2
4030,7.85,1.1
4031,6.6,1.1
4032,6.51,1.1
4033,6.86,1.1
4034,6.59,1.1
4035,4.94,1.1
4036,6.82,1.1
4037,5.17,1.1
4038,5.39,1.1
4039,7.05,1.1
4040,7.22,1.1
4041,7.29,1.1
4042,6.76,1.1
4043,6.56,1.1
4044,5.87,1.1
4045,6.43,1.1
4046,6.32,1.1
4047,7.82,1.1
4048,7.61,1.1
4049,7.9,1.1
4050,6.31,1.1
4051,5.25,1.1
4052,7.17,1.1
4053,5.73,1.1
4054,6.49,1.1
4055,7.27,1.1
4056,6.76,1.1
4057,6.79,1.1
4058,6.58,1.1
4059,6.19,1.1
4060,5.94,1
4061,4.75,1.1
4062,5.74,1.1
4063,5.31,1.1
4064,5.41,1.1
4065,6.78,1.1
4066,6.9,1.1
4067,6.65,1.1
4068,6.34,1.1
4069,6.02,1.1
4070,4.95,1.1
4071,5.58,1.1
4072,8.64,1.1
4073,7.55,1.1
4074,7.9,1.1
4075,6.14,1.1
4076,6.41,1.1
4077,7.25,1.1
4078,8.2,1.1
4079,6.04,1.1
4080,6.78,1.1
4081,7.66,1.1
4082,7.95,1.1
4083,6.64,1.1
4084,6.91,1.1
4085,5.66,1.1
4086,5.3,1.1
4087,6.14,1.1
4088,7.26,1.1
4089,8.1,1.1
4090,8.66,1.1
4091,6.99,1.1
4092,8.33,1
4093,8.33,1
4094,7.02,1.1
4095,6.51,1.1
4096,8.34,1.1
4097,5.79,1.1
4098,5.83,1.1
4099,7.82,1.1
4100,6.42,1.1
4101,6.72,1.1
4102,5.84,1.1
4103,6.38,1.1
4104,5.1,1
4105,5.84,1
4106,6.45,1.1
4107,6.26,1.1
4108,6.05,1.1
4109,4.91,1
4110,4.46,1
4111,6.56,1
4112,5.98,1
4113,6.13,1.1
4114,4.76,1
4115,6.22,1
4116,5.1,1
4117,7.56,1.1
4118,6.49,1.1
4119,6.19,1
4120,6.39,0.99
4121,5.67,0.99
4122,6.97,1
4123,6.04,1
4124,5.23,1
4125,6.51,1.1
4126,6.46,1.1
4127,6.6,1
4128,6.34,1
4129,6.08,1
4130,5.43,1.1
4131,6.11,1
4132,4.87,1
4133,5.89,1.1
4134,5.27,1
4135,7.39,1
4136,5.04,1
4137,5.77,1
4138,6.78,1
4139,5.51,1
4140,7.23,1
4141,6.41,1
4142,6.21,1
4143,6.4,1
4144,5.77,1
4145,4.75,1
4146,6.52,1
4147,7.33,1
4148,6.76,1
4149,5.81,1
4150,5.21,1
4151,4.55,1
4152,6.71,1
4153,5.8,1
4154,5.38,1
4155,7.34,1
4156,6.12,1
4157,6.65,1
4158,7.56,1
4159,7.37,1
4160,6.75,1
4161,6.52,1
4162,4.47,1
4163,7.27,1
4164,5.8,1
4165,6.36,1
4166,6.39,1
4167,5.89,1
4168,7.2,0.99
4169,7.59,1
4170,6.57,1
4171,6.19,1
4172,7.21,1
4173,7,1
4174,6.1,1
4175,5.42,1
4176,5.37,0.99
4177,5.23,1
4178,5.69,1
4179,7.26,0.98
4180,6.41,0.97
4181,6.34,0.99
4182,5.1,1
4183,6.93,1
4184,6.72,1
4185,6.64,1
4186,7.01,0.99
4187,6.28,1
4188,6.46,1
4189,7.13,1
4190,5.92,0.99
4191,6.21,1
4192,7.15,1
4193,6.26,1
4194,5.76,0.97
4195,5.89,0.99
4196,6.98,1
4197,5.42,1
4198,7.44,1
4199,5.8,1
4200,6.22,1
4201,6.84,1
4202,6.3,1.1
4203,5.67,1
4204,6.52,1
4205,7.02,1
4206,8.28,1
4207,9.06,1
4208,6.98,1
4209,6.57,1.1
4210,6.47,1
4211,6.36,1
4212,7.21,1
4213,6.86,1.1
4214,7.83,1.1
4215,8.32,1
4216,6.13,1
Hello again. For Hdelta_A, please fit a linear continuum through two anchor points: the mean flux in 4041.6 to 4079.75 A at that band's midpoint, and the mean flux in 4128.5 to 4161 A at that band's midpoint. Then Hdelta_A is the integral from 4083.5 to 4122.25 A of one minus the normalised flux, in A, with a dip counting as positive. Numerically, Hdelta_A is -0.6 A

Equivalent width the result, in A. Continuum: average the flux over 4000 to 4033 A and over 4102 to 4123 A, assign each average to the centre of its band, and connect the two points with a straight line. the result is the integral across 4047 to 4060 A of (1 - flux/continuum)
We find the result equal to -0.6 A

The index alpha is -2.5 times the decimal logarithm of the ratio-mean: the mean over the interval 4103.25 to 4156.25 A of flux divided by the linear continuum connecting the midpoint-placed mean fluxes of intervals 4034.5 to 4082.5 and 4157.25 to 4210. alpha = 0.09 mag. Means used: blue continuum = 6.55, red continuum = 6.51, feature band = 6.01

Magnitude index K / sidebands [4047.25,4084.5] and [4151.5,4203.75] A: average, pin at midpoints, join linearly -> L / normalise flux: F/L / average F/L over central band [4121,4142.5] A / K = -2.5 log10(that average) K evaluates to 0.07 mag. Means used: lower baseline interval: 6.62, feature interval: 6.09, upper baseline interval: 6.39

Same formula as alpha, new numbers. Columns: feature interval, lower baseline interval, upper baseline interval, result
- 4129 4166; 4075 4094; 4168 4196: 0.08 mag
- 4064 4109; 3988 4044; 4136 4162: -0.06 mag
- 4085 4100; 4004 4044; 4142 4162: -0.11 mag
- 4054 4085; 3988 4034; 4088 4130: -0.01 mag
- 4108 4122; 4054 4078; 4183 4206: 0.10 mag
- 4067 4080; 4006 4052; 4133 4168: -0.04 mag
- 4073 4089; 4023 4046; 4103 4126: -0.11 mag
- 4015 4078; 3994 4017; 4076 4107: 0.03 mag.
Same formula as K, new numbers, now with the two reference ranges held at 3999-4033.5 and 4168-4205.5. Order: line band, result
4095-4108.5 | 0.03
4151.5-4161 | -0.03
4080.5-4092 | -0.08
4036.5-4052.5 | 0.00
